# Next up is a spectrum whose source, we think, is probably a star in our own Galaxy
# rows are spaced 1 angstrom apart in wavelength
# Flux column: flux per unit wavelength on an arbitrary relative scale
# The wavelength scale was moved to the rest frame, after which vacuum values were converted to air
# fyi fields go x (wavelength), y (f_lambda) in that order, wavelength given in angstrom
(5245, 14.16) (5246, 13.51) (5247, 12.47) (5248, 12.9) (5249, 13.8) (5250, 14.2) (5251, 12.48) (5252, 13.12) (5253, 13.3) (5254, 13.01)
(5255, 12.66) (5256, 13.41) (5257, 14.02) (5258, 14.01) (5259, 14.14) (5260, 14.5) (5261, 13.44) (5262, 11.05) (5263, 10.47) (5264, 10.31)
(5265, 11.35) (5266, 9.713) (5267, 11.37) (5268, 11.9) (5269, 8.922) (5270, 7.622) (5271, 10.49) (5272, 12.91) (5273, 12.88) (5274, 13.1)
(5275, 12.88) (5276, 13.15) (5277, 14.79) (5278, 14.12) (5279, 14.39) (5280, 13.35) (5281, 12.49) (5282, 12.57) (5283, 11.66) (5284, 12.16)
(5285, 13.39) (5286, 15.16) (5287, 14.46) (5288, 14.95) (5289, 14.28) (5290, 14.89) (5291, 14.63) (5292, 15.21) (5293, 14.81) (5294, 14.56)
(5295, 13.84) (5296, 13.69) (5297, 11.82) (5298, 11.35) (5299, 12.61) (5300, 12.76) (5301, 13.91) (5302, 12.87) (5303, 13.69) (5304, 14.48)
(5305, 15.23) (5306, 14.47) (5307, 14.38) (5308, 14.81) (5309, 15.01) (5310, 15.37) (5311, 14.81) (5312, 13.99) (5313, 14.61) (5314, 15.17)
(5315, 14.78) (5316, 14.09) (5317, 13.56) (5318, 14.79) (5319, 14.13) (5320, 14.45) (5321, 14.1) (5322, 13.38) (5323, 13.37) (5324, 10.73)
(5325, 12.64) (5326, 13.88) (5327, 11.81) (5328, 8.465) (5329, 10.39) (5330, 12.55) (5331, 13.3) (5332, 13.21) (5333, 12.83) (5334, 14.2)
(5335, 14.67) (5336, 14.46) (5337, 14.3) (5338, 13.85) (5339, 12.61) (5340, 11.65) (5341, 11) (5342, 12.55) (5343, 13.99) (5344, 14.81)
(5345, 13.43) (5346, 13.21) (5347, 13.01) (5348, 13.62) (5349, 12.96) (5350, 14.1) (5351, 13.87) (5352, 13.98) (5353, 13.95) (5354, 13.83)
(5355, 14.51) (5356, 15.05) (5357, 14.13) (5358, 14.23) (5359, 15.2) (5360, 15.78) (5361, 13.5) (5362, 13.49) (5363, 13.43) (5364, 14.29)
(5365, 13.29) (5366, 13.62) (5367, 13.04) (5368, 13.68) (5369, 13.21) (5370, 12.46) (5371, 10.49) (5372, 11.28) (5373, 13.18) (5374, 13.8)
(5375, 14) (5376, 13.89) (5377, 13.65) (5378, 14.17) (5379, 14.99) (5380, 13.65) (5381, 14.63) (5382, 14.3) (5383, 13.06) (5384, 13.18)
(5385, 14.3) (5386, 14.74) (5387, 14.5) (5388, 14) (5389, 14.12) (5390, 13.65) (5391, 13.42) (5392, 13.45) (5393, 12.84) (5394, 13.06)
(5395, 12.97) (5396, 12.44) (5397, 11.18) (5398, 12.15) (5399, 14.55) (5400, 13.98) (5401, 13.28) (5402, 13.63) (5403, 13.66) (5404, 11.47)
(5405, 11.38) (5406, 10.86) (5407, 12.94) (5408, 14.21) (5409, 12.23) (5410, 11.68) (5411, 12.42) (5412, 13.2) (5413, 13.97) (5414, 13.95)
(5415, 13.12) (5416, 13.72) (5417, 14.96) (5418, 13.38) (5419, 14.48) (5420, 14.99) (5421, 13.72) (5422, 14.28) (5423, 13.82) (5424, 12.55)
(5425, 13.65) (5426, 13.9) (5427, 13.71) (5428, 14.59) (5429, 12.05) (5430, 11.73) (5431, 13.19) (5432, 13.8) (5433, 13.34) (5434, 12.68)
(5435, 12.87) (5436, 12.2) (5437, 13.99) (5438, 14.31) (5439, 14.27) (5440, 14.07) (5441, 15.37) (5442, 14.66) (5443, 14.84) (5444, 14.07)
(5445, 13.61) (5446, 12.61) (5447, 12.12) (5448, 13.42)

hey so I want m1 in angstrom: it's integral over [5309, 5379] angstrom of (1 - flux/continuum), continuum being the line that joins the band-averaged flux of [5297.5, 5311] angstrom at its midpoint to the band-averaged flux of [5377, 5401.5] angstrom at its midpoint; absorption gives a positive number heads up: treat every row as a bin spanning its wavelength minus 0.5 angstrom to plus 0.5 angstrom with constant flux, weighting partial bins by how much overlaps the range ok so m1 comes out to 1.3 angstrom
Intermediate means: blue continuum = 14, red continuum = 13.6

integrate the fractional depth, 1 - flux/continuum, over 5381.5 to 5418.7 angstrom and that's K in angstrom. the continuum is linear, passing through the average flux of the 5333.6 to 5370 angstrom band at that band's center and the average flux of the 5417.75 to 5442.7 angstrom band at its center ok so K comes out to 1.2 angstrom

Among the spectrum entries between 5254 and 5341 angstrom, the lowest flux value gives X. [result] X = 7.622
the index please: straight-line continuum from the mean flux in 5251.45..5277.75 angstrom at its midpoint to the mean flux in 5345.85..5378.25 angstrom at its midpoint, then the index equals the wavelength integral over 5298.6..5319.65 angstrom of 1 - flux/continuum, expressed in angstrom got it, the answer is -2.2 angstrom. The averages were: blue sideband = 12.3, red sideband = 13.6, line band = 14.3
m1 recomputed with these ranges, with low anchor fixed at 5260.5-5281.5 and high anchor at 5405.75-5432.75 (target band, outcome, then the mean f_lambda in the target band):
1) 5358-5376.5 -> -0.81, 13.4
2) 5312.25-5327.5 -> -1.58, 13.7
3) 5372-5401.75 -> -1.16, 13.6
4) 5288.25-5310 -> -3.20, 14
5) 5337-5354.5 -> -0.93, 13.3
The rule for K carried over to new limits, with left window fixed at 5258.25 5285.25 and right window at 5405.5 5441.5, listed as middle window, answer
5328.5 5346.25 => -0.6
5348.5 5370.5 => -1.7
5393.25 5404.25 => 0.2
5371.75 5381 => -0.5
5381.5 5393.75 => -0.6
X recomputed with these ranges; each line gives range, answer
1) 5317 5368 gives 8.465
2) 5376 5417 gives 10.86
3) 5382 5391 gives 13.06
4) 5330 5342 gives 11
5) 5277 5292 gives 11.66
